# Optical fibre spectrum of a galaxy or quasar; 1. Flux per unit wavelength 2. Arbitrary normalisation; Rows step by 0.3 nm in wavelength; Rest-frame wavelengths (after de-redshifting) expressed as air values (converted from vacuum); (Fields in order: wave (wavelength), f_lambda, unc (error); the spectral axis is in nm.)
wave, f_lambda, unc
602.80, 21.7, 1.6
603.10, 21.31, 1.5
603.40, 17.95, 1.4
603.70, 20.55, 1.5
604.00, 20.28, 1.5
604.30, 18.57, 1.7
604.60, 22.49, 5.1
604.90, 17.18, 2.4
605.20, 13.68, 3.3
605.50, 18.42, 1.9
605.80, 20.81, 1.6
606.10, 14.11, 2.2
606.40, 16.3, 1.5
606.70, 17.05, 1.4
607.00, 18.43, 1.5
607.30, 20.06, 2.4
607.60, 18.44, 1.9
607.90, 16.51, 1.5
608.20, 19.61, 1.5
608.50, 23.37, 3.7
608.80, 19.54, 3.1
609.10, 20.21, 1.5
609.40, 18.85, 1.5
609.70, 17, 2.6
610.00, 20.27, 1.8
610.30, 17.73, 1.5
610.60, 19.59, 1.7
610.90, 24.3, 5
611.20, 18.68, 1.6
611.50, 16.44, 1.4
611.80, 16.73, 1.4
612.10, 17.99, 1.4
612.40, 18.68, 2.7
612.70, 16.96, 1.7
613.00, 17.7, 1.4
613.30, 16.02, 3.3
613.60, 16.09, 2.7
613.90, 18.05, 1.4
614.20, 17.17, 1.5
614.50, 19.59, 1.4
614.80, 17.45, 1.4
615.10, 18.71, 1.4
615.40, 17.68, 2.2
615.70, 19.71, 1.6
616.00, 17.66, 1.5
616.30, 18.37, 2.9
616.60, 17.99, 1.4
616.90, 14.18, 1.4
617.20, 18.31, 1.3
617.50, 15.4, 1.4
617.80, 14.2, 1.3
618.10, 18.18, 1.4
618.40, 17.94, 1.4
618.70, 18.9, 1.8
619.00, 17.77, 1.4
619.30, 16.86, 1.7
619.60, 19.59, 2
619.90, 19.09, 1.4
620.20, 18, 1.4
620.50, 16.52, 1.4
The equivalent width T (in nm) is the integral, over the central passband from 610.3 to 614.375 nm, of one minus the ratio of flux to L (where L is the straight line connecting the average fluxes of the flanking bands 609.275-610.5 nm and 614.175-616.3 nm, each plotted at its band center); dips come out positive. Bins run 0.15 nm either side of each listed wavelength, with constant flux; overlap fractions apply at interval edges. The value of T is 0.09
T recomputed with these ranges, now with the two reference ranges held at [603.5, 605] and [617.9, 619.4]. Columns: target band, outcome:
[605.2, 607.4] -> 0.23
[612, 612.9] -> 0.04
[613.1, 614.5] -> 0.10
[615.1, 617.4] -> 0.06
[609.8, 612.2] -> 0.00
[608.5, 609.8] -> -0.02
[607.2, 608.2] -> 0.05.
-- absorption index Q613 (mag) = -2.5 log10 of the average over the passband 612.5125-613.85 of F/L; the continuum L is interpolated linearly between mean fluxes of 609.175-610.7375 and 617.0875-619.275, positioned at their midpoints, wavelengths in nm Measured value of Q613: 0.08 mag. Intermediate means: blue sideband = 18.8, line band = 16.8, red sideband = 17.2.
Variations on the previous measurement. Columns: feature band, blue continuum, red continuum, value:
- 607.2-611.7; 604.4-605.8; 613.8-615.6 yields -0.06 mag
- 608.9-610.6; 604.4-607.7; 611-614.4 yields -0.07 mag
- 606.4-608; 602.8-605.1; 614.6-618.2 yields 0.07 mag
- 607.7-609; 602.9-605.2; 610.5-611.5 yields 0.01 mag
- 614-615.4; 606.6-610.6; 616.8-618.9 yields -0.04 mag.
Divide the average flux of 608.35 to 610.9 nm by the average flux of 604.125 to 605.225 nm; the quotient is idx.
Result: 1.07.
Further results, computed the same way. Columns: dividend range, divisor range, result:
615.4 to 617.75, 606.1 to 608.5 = 0.95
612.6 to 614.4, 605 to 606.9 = 1.02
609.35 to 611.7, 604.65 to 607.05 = 1.11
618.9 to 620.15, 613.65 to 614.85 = 1.02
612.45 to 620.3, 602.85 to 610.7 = 0.94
